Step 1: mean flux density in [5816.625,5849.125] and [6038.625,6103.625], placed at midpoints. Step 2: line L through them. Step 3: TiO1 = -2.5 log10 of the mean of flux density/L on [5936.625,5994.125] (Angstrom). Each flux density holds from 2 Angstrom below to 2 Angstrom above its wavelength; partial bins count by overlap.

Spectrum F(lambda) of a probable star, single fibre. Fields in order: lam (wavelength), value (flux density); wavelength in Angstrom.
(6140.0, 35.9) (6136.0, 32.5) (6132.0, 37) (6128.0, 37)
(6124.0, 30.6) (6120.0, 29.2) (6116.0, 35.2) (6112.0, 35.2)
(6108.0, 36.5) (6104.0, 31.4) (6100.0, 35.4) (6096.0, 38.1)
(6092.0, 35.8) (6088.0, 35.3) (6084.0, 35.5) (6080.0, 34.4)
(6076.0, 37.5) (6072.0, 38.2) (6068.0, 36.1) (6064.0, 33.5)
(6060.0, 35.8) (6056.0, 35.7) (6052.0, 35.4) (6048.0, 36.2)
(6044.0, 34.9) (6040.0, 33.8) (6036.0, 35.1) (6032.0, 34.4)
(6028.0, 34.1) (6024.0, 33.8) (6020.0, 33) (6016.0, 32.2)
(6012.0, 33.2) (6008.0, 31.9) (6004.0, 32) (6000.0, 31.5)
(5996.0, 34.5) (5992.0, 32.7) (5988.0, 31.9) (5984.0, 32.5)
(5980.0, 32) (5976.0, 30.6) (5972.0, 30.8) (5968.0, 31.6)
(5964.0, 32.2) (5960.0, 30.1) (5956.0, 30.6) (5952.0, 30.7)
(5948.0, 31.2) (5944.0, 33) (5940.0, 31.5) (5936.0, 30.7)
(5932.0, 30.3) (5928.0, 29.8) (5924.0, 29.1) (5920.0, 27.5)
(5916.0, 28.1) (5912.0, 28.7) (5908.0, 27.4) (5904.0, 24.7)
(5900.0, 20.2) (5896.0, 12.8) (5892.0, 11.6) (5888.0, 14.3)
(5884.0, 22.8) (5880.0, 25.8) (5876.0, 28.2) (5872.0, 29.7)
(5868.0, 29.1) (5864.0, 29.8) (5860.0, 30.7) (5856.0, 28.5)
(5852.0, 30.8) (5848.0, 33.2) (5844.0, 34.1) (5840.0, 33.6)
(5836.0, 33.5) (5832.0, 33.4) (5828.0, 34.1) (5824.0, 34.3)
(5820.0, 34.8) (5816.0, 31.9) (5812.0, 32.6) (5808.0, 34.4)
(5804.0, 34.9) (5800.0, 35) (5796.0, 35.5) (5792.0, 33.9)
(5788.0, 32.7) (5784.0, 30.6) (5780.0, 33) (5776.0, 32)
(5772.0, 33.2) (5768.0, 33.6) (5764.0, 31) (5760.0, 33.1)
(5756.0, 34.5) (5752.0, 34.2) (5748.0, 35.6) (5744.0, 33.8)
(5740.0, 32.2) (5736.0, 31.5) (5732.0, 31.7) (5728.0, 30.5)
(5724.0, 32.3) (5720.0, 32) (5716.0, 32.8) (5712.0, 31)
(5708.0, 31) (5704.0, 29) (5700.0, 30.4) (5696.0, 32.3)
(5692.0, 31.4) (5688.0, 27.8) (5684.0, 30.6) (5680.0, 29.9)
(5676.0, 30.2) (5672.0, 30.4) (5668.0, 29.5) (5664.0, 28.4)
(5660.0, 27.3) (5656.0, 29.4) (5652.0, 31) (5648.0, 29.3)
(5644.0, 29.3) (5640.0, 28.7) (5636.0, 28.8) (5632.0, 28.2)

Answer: 0.108 mag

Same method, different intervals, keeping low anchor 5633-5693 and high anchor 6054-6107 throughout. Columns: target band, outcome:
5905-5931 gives 0.17 mag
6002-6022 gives 0.07 mag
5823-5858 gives -0.03 mag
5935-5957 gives 0.08 mag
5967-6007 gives 0.07 mag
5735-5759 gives -0.10 mag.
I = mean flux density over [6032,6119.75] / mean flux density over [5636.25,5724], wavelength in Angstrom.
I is 1.17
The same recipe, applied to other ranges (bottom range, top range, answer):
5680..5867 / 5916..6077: 1.01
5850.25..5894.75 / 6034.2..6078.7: 1.41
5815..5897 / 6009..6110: 1.22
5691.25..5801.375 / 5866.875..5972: 0.83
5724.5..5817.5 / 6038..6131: 1.06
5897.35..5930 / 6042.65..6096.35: 1.34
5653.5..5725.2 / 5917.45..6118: 1.10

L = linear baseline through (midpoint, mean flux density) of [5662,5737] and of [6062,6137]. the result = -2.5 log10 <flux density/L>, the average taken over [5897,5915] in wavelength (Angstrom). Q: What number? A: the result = 0.31 mag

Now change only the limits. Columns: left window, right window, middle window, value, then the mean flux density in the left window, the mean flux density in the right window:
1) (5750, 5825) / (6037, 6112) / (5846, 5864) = 0.11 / 33.4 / 35.5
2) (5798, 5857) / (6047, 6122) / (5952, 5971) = 0.11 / 33.4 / 35.3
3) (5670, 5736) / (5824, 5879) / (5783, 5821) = -0.08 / 30.9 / 31.4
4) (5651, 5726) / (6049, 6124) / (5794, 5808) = -0.11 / 30.3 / 35.1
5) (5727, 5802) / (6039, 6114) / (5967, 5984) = 0.11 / 33.1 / 35.5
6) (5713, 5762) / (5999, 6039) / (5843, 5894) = 0.23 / 32.8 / 33.2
